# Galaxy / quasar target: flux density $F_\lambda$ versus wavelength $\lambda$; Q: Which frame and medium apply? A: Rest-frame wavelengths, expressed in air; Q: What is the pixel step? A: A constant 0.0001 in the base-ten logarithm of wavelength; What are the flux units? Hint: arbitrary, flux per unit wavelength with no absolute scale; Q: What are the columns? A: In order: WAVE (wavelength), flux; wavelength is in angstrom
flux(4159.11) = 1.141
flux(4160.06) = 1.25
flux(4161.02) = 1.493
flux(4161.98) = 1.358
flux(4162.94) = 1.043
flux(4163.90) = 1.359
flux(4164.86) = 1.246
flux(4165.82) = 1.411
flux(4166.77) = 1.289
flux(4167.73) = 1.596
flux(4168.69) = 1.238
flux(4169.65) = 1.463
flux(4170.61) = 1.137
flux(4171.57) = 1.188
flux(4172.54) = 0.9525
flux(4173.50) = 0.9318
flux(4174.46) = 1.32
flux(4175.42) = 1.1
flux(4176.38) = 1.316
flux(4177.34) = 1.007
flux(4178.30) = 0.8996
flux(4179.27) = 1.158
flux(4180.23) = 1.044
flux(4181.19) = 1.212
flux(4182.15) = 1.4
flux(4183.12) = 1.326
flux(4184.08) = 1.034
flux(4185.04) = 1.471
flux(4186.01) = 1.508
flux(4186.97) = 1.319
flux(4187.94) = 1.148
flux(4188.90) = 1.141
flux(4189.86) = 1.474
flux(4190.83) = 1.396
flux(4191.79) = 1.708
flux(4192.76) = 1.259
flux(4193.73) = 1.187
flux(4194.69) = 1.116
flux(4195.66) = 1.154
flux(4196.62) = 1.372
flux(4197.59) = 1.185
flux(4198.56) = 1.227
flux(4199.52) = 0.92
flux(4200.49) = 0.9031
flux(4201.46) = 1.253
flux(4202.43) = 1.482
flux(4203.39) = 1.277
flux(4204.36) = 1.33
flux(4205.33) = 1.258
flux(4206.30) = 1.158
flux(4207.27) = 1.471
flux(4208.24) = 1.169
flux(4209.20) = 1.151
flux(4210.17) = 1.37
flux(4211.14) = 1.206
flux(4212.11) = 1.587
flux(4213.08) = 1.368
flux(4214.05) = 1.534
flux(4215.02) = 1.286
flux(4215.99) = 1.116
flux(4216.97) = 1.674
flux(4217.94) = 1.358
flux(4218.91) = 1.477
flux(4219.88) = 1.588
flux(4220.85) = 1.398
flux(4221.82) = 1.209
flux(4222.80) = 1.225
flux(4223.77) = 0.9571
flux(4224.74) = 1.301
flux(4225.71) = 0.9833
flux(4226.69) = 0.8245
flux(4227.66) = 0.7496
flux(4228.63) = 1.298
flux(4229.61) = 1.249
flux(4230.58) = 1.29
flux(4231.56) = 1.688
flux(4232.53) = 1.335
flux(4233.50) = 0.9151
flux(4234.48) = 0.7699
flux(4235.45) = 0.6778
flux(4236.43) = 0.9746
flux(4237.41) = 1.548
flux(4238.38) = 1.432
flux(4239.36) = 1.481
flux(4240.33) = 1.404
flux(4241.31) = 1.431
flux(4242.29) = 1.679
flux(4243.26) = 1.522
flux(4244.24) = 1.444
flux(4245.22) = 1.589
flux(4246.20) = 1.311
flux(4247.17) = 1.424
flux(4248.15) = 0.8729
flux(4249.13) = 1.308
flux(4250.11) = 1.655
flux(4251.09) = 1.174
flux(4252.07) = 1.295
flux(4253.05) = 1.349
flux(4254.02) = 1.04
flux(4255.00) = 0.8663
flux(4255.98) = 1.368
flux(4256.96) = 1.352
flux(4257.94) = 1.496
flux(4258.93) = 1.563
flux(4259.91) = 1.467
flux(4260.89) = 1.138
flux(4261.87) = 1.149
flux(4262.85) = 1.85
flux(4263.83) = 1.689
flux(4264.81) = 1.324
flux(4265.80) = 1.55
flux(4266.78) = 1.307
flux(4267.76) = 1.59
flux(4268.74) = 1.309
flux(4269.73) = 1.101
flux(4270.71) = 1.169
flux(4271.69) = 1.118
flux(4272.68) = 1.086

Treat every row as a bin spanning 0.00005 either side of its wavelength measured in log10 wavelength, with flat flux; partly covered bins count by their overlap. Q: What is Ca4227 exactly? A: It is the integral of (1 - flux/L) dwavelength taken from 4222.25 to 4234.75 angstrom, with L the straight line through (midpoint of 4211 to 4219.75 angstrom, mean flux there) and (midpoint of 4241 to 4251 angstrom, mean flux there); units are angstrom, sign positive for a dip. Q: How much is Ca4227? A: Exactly 2.5 angstrom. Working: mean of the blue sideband 1.42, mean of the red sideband 1.41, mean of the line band 1.13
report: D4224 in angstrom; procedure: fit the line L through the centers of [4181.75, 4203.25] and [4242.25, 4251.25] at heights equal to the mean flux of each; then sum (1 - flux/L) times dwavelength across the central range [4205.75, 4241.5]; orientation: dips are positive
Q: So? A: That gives 2.1 angstrom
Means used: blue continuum 1.27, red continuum 1.39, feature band 1.26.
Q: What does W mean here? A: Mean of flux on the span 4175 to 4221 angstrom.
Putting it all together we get 1.28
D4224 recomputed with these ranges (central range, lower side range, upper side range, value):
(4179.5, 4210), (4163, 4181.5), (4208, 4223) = 0.6 angstrom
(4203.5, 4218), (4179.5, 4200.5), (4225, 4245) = -1.0 angstrom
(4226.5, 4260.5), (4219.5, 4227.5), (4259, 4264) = 0.8 angstrom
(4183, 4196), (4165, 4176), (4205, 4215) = -0.2 angstrom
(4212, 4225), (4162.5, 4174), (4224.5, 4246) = -1.1 angstrom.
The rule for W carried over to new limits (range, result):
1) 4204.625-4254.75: 1.28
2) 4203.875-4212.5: 1.3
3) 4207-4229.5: 1.27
